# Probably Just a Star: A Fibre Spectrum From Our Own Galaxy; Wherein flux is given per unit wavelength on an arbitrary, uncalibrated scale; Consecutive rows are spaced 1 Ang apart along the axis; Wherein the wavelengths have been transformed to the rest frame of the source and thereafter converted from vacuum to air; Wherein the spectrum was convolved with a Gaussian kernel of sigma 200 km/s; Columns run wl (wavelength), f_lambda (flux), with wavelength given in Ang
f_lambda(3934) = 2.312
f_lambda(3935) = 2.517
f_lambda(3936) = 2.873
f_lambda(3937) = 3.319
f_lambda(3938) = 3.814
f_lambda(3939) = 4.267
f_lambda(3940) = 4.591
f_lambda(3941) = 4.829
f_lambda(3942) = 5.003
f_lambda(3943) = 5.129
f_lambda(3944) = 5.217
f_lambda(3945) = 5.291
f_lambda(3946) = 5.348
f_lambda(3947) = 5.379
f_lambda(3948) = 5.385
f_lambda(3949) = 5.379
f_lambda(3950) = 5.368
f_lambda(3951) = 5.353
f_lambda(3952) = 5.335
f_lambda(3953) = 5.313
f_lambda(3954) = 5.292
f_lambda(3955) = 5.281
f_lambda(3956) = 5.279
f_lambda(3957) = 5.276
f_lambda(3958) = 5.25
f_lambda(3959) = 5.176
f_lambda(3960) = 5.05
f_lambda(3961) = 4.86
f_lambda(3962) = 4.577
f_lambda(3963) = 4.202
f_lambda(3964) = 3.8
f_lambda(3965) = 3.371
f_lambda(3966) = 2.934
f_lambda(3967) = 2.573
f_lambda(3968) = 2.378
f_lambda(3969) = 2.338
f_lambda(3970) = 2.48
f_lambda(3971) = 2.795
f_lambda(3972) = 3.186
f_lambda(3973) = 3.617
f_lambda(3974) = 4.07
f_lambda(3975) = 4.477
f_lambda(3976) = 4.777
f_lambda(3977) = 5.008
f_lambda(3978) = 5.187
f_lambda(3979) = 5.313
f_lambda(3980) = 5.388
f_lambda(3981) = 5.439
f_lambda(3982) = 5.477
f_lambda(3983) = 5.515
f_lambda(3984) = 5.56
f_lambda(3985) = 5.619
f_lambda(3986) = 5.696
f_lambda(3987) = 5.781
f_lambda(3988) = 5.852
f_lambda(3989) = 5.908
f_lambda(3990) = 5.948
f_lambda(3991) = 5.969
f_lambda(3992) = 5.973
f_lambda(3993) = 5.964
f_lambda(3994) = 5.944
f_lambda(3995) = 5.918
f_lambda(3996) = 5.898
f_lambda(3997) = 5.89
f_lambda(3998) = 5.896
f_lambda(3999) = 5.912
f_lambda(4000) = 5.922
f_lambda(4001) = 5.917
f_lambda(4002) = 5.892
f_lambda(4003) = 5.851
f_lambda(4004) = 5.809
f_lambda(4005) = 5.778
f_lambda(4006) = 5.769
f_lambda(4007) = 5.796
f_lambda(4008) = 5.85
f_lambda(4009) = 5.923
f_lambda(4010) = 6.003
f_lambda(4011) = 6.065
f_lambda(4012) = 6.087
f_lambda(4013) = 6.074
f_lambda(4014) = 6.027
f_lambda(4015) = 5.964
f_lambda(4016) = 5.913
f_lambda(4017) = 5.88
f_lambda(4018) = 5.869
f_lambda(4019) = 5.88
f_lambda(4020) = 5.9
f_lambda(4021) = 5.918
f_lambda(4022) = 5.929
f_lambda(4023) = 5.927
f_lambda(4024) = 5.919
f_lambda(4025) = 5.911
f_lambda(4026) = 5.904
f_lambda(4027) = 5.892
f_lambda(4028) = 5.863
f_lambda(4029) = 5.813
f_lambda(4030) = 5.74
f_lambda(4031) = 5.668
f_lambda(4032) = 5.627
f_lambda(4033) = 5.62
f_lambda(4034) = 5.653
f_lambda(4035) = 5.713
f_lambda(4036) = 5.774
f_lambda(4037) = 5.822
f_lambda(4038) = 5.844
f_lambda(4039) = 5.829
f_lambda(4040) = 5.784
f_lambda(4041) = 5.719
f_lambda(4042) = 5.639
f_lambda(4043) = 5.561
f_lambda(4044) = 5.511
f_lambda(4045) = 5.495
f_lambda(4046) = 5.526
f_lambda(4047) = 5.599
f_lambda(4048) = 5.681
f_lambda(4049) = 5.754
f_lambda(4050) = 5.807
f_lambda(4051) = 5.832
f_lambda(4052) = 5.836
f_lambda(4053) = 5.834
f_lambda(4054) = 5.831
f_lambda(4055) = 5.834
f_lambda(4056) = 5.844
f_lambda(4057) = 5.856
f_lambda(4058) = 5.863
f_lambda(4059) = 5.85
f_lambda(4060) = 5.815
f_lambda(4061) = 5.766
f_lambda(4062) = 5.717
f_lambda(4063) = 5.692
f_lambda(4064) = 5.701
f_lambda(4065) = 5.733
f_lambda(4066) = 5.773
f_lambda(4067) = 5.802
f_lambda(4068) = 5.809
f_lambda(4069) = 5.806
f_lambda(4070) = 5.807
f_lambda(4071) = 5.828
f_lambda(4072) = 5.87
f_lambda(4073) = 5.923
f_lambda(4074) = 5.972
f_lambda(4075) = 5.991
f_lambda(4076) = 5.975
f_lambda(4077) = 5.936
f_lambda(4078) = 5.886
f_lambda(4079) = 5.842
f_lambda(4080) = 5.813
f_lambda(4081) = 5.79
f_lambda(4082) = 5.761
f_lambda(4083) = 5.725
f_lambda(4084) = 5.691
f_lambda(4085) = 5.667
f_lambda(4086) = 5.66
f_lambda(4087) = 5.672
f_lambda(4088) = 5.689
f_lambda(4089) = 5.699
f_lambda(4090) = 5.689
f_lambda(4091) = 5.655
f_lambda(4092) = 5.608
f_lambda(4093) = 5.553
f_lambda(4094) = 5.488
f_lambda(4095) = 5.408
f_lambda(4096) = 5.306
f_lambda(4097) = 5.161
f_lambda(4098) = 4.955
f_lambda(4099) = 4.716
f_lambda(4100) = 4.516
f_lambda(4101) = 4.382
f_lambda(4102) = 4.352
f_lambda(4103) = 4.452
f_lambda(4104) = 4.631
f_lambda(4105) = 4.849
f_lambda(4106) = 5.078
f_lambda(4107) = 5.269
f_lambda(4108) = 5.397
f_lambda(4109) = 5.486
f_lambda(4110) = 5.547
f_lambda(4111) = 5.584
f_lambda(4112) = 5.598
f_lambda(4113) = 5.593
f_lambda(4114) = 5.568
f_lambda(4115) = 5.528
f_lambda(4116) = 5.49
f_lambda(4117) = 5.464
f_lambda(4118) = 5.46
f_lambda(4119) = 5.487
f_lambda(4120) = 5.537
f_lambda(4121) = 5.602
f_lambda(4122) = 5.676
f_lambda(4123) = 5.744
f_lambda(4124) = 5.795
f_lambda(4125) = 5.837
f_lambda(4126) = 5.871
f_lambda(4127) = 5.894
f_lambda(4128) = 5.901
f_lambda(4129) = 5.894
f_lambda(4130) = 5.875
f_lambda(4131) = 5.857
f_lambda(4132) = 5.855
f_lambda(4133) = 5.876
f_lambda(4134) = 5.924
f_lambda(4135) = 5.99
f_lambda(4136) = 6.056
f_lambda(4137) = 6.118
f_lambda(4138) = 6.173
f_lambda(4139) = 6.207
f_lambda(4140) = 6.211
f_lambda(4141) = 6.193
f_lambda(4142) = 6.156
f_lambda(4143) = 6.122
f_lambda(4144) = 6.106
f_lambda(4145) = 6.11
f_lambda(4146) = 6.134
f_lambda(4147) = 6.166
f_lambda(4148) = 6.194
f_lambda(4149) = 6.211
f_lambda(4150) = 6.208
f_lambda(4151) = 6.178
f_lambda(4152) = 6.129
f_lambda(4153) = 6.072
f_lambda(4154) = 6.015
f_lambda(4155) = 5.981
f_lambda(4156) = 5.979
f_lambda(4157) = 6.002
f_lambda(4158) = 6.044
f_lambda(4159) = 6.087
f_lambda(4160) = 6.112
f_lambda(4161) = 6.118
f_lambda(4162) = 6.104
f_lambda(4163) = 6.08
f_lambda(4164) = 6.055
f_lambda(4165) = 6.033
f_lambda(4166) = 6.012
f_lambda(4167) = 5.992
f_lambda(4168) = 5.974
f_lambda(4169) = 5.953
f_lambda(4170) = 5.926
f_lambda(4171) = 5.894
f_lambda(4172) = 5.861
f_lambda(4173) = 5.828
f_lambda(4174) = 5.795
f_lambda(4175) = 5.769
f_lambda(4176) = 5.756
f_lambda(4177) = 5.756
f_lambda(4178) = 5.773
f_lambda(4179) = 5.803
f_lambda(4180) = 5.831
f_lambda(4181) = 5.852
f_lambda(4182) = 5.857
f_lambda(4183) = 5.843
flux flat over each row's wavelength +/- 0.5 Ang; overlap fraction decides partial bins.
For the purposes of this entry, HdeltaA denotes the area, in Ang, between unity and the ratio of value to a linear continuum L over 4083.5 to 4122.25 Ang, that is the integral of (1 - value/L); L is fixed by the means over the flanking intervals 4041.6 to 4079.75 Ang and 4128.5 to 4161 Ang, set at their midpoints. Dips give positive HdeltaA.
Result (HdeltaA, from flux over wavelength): 3.9 Ang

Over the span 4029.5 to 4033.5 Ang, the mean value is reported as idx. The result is 5.66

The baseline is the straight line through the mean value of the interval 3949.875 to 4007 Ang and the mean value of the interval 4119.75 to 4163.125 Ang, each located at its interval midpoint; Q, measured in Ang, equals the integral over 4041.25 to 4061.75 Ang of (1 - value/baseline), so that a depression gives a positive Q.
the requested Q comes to -1.0 Ang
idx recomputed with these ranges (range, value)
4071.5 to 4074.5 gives 5.92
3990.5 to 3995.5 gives 5.95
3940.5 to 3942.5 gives 4.92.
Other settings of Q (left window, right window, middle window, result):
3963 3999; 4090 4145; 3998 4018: -3.9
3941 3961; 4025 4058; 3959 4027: 2.9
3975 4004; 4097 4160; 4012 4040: -0.8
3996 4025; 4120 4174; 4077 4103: 2.4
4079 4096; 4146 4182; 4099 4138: 2.0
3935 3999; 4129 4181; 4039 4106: -1.3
